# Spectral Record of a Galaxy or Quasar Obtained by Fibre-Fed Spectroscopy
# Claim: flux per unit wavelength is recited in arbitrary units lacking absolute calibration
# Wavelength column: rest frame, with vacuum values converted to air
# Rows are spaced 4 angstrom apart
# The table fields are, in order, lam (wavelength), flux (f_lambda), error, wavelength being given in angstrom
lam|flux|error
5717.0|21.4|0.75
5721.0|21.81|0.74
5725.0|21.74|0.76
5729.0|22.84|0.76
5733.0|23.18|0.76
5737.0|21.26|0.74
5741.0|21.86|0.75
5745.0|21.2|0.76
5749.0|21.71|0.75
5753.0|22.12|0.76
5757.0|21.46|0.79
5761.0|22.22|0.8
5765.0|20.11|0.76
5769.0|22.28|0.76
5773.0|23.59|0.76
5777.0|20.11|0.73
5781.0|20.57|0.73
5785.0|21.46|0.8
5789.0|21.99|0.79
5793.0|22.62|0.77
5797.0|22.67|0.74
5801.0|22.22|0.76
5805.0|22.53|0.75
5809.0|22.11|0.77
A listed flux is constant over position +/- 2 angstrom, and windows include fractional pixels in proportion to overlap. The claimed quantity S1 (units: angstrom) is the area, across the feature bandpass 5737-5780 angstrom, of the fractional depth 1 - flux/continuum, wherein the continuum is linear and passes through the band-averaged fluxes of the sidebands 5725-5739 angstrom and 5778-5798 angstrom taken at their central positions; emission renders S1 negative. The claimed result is 0.83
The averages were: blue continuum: 22.3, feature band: 21.6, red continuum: 21.7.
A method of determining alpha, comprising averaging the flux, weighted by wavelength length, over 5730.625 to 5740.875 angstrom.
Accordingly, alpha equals 22.2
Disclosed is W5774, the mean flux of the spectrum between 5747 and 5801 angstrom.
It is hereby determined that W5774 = 21.8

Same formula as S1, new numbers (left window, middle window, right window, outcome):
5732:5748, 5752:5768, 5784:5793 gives 0.27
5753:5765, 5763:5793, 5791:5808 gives 0.67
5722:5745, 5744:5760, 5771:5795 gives 0.19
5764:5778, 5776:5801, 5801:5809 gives 0.42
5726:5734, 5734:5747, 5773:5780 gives 0.51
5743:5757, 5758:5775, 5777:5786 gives -0.67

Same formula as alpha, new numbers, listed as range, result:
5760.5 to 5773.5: 21.9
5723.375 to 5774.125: 21.9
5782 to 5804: 22.1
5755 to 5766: 21.4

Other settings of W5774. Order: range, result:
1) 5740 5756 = 21.7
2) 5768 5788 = 21.6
